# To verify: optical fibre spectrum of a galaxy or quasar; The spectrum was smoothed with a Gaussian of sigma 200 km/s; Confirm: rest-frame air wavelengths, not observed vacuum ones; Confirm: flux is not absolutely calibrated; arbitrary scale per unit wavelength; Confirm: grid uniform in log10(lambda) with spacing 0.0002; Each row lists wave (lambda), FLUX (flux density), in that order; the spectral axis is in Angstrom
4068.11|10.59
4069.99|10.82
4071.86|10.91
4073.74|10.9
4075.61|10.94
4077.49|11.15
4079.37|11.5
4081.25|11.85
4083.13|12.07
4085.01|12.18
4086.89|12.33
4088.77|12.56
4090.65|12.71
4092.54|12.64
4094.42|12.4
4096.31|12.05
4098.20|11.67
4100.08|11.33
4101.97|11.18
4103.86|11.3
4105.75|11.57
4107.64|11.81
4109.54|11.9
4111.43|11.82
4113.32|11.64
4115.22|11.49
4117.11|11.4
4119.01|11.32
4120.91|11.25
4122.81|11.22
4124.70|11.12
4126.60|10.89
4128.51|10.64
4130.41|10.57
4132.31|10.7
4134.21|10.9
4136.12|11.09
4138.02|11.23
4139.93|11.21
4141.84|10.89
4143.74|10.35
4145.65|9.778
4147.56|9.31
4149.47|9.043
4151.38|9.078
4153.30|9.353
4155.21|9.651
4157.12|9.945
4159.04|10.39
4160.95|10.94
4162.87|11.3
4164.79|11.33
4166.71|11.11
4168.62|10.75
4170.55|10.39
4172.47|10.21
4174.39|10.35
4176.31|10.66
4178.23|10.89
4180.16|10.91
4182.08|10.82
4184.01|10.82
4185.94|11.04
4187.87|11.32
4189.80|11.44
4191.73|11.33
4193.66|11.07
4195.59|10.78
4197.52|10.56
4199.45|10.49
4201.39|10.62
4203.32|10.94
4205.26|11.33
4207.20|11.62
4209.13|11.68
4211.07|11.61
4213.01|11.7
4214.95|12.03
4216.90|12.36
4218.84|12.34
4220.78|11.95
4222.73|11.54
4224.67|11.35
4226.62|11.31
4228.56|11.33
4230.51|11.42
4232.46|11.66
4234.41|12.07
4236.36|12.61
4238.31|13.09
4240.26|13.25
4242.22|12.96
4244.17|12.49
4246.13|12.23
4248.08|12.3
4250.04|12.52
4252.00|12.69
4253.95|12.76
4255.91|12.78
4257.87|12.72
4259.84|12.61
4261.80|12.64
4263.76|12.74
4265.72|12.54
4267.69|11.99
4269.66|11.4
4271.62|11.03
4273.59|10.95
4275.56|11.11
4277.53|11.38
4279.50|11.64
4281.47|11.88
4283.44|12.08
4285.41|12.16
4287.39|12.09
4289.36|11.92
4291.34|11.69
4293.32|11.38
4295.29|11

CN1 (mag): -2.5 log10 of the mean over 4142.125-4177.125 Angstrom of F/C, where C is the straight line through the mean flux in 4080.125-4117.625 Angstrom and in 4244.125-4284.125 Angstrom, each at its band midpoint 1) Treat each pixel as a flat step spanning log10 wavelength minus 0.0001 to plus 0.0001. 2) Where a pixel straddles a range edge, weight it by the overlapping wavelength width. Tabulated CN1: 0.17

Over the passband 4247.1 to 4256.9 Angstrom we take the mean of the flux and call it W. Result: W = 12.6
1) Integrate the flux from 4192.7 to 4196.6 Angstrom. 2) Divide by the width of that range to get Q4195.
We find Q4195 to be 10.9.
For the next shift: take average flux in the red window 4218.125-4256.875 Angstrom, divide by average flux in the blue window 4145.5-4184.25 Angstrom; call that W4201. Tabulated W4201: 1.18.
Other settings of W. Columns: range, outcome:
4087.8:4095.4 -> 12.6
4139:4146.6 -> 10.6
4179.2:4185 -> 10.8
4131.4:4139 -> 11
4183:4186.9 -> 10.9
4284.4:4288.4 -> 12.1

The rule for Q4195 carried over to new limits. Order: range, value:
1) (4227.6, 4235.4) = 11.6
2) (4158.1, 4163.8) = 10.9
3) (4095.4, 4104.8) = 11.5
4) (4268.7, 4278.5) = 11.2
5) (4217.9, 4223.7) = 11.9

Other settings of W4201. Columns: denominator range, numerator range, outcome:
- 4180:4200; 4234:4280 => 1.12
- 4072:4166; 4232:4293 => 1.09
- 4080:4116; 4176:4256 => 0.98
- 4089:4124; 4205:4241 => 1.02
